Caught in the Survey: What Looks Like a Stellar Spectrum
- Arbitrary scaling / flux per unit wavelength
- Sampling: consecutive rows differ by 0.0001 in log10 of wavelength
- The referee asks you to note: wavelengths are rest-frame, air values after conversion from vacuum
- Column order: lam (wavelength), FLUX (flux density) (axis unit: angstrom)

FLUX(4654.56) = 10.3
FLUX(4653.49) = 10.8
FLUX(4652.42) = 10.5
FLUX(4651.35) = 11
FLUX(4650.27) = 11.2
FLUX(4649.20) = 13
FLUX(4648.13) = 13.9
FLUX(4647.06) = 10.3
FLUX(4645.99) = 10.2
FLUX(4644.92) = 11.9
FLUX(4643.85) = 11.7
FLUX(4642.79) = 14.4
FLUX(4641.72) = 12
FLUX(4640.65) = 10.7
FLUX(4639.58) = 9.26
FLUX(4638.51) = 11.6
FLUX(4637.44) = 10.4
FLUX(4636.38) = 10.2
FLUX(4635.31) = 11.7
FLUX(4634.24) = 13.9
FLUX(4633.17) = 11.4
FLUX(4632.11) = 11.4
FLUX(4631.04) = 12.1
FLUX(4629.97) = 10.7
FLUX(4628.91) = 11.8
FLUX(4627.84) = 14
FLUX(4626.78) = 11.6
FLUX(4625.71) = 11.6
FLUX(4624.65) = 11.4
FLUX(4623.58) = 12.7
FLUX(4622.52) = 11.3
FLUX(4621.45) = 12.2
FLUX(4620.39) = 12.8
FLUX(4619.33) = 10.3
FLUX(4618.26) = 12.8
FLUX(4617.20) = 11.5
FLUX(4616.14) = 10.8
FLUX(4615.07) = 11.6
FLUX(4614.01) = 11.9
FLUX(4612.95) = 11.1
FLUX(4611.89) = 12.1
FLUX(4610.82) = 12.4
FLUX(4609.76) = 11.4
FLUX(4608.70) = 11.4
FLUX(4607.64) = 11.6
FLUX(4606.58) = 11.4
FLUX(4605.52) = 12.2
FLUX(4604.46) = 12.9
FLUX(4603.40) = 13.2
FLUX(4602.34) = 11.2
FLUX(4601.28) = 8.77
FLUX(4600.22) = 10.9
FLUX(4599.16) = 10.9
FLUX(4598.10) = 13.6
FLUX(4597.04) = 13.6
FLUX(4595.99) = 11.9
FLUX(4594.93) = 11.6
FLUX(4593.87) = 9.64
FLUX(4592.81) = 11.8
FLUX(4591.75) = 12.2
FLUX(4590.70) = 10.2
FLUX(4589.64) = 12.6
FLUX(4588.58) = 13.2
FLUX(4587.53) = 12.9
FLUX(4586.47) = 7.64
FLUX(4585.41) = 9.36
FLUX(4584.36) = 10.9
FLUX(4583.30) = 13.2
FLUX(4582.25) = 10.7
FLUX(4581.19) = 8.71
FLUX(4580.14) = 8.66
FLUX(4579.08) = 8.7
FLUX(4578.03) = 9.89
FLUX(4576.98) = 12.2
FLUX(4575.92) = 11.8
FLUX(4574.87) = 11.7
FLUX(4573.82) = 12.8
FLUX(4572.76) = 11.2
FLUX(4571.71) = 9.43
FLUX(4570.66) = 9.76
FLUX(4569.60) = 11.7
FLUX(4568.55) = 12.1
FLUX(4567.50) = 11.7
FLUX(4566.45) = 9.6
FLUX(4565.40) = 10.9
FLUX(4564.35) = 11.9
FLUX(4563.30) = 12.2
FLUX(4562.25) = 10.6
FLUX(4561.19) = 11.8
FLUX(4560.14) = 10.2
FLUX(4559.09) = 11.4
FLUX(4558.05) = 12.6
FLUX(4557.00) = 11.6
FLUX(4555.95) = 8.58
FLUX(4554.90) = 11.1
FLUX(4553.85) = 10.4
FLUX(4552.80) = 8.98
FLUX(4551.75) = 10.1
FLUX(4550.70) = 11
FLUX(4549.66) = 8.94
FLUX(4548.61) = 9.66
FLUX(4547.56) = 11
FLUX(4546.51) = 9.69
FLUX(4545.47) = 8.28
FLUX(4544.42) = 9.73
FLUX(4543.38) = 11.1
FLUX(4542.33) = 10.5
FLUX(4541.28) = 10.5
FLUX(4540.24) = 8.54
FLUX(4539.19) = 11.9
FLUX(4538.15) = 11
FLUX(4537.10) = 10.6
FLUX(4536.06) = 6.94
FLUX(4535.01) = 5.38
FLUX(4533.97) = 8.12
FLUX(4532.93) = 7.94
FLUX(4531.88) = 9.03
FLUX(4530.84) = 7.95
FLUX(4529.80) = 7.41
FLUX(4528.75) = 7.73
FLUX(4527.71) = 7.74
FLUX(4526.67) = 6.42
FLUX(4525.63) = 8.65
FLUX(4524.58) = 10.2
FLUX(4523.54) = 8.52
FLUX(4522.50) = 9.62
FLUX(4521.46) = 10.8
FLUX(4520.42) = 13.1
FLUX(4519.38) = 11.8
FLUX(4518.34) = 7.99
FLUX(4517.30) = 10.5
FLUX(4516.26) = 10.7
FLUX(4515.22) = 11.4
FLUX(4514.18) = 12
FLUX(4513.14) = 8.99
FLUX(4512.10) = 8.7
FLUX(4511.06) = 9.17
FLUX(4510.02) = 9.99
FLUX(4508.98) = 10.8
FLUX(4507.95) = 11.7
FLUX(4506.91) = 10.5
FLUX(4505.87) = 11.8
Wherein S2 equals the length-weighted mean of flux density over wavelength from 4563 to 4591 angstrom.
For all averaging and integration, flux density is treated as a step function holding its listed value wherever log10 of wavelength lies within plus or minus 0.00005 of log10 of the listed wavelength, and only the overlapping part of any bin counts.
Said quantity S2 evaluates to 10.9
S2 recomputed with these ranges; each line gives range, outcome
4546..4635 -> 11.3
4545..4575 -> 10.7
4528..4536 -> 7.61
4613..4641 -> 11.6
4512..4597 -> 10.3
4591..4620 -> 11.7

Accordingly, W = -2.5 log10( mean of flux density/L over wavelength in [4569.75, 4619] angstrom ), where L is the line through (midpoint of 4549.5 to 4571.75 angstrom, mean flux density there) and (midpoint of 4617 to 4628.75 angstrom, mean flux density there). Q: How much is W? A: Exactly 0.02 mag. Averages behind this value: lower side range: 10.8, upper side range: 12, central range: 11.3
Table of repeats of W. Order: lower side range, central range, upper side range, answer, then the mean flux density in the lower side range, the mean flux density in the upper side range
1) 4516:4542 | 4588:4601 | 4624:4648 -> -0.110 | 9.16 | 11.6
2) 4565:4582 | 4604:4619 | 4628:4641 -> -0.064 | 10.7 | 11.3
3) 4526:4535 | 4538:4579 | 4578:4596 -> -0.166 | 7.68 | 10.8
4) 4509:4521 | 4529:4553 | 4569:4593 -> 0.143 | 10.4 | 10.9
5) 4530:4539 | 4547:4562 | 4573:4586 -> -0.114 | 8.47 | 10.7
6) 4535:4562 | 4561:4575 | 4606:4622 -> -0.060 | 10.2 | 11.7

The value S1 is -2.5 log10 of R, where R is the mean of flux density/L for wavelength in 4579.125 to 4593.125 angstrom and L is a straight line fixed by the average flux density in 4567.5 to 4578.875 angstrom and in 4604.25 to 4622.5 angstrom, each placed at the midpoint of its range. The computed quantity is 0.054 mag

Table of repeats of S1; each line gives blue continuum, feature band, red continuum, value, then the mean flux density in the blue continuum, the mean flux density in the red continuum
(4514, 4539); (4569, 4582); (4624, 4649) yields -0.025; 9.23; 11.7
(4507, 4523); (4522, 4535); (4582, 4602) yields 0.287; 10.5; 11.4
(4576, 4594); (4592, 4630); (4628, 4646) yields -0.054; 10.8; 11.6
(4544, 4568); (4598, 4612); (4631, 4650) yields -0.044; 10.5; 11.7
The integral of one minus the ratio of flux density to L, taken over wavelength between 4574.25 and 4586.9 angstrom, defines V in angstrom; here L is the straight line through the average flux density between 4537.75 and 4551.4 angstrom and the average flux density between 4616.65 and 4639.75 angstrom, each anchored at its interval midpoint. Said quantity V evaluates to 0.6 angstrom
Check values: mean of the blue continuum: 10.1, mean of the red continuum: 11.7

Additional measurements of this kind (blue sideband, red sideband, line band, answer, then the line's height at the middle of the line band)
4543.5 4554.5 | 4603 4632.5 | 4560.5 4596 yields -1.1 angstrom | 10.7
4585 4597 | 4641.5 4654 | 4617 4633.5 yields -0.4 angstrom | 11.6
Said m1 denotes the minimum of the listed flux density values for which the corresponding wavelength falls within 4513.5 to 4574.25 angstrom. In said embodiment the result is 5.38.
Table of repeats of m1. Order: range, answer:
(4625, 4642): 9.26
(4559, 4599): 7.64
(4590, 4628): 8.77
